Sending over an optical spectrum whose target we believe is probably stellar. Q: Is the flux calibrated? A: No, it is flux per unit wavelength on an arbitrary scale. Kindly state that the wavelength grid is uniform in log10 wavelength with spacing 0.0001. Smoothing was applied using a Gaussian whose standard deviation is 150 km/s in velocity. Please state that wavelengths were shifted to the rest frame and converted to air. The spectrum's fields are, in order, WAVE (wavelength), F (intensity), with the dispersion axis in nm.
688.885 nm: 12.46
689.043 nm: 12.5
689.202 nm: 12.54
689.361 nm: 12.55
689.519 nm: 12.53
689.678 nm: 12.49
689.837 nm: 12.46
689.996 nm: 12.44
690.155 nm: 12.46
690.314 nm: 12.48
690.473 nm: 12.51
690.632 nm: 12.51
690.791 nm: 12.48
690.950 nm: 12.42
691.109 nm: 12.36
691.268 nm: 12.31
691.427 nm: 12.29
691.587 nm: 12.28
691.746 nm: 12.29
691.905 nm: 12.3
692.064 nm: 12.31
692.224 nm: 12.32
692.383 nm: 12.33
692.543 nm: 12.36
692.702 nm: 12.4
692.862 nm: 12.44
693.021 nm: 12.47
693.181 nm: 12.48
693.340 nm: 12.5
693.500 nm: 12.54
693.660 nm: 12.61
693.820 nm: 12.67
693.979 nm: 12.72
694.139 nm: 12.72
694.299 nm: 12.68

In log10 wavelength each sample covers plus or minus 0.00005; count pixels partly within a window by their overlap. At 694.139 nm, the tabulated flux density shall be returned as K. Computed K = 12.72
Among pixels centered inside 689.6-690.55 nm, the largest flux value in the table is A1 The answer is 12.51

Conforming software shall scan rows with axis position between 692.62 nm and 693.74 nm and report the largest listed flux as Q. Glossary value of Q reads 12.61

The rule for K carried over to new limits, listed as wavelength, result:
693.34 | 12.5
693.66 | 12.61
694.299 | 12.68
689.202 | 12.54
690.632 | 12.51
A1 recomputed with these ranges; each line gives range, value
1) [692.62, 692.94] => 12.44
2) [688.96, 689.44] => 12.55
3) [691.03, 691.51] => 12.36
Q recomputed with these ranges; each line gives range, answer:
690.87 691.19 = 12.42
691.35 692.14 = 12.31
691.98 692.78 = 12.4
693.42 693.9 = 12.67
